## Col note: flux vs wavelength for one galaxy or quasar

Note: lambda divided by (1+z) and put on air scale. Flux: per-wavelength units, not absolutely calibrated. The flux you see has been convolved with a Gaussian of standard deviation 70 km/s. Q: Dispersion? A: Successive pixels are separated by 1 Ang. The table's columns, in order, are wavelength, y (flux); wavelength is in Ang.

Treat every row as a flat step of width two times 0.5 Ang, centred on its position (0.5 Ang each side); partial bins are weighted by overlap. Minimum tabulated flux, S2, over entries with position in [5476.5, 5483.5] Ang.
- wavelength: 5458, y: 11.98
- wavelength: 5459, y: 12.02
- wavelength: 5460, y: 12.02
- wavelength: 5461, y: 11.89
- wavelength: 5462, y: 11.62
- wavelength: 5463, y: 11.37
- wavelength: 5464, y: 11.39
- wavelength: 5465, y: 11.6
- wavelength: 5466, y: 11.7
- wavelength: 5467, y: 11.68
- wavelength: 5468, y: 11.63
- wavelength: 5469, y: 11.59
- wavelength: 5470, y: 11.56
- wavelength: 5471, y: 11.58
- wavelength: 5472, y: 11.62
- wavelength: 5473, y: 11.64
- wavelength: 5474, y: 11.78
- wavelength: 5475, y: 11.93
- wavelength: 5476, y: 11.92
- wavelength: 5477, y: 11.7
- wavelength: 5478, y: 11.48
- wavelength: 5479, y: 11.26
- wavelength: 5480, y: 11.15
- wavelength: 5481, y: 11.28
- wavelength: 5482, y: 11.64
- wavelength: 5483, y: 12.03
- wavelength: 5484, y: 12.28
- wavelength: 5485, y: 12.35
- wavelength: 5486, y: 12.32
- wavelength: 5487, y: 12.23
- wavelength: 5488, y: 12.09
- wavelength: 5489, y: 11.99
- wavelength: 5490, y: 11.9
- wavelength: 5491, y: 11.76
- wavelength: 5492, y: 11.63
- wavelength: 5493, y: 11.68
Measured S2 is 11.15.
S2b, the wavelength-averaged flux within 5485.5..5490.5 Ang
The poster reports 12.1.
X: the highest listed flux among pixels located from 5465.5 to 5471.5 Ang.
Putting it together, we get 11.7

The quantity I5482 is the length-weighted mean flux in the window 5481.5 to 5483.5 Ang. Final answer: 11.8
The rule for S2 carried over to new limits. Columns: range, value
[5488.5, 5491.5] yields 11.76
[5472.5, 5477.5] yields 11.64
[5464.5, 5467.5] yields 11.6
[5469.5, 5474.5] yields 11.56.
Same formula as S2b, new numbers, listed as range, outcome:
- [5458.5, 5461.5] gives 12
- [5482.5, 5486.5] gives 12.2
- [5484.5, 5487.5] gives 12.3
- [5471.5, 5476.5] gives 11.8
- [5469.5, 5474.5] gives 11.6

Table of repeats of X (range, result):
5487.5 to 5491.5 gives 12.09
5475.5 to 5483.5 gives 12.03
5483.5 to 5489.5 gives 12.35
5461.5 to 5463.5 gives 11.62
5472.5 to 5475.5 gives 11.93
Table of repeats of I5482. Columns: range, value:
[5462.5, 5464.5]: 11.4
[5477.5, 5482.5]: 11.4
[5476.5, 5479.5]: 11.5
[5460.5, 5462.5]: 11.8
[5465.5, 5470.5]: 11.6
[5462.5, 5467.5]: 11.5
